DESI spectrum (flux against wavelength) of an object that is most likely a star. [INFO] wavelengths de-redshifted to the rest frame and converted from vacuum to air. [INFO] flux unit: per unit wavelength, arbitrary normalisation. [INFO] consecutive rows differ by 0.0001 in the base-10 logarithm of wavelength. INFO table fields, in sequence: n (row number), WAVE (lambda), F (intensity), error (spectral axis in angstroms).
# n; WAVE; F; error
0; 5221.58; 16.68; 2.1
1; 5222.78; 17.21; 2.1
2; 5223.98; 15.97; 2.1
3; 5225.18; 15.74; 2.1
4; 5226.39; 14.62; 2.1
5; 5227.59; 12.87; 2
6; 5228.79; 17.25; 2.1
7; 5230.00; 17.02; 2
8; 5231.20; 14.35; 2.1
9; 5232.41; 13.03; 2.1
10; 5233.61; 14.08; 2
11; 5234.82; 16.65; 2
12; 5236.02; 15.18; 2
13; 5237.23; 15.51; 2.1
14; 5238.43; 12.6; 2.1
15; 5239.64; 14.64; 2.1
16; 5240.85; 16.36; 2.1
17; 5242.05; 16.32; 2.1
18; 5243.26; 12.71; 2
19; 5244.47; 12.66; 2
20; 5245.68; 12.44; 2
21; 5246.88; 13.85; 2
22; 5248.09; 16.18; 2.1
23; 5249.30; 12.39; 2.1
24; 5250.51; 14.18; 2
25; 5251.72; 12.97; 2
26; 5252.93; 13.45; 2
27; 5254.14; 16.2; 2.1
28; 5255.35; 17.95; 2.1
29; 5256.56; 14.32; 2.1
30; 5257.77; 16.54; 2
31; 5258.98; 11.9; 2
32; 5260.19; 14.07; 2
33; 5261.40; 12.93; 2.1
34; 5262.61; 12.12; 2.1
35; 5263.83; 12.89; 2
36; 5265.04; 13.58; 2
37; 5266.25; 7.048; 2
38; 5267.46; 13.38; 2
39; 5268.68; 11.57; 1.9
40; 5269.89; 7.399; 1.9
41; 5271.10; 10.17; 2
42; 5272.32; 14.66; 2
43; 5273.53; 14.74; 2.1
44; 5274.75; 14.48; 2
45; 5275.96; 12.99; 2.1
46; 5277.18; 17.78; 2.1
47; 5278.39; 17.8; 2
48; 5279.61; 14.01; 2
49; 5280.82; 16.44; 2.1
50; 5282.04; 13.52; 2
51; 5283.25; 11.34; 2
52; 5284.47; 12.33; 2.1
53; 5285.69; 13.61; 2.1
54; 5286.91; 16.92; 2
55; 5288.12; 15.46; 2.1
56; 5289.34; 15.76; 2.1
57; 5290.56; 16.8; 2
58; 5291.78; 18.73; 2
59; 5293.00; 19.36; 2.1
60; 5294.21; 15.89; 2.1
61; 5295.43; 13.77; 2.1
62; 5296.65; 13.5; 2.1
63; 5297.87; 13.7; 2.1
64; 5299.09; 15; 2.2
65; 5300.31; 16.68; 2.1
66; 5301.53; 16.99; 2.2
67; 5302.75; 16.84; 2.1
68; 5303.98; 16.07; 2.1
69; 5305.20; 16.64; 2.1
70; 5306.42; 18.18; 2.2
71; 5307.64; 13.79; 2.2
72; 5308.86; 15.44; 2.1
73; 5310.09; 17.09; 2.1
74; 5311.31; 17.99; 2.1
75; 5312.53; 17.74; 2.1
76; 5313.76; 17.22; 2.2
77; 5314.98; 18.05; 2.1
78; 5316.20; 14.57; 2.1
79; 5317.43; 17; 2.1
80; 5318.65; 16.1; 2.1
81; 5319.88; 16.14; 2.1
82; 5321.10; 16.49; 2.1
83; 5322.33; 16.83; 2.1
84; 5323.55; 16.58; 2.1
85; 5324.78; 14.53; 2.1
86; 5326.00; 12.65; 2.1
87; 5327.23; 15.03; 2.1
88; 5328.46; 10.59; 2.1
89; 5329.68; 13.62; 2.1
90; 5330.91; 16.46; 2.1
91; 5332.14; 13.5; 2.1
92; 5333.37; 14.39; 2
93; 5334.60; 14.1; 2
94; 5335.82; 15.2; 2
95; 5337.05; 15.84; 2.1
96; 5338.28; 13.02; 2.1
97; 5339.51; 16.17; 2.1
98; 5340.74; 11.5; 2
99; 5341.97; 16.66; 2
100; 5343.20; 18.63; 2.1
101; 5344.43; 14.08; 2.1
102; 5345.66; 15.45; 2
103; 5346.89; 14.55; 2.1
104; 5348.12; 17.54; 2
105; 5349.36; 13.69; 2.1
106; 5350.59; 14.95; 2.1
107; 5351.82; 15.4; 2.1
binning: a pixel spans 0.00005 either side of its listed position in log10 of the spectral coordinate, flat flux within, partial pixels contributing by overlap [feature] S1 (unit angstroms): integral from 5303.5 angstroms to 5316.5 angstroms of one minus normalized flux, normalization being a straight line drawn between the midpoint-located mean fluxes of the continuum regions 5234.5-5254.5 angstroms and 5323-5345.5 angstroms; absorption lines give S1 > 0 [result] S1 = -1.9 angstroms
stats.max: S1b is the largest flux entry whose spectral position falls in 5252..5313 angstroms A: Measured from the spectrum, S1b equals 19.36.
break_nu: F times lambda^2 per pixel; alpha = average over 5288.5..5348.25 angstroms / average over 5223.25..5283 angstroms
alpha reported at 1.14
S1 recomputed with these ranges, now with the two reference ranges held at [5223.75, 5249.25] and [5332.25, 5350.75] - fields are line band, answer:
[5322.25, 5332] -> 0.40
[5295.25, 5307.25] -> -0.71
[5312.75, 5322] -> -1.01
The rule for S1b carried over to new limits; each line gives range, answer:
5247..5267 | 17.95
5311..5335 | 18.05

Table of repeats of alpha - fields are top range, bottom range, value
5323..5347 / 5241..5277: 1.12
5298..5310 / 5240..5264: 1.16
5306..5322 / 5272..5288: 1.14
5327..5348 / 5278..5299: 0.99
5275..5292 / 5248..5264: 1.09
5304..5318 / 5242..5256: 1.20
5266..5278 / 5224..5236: 0.85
